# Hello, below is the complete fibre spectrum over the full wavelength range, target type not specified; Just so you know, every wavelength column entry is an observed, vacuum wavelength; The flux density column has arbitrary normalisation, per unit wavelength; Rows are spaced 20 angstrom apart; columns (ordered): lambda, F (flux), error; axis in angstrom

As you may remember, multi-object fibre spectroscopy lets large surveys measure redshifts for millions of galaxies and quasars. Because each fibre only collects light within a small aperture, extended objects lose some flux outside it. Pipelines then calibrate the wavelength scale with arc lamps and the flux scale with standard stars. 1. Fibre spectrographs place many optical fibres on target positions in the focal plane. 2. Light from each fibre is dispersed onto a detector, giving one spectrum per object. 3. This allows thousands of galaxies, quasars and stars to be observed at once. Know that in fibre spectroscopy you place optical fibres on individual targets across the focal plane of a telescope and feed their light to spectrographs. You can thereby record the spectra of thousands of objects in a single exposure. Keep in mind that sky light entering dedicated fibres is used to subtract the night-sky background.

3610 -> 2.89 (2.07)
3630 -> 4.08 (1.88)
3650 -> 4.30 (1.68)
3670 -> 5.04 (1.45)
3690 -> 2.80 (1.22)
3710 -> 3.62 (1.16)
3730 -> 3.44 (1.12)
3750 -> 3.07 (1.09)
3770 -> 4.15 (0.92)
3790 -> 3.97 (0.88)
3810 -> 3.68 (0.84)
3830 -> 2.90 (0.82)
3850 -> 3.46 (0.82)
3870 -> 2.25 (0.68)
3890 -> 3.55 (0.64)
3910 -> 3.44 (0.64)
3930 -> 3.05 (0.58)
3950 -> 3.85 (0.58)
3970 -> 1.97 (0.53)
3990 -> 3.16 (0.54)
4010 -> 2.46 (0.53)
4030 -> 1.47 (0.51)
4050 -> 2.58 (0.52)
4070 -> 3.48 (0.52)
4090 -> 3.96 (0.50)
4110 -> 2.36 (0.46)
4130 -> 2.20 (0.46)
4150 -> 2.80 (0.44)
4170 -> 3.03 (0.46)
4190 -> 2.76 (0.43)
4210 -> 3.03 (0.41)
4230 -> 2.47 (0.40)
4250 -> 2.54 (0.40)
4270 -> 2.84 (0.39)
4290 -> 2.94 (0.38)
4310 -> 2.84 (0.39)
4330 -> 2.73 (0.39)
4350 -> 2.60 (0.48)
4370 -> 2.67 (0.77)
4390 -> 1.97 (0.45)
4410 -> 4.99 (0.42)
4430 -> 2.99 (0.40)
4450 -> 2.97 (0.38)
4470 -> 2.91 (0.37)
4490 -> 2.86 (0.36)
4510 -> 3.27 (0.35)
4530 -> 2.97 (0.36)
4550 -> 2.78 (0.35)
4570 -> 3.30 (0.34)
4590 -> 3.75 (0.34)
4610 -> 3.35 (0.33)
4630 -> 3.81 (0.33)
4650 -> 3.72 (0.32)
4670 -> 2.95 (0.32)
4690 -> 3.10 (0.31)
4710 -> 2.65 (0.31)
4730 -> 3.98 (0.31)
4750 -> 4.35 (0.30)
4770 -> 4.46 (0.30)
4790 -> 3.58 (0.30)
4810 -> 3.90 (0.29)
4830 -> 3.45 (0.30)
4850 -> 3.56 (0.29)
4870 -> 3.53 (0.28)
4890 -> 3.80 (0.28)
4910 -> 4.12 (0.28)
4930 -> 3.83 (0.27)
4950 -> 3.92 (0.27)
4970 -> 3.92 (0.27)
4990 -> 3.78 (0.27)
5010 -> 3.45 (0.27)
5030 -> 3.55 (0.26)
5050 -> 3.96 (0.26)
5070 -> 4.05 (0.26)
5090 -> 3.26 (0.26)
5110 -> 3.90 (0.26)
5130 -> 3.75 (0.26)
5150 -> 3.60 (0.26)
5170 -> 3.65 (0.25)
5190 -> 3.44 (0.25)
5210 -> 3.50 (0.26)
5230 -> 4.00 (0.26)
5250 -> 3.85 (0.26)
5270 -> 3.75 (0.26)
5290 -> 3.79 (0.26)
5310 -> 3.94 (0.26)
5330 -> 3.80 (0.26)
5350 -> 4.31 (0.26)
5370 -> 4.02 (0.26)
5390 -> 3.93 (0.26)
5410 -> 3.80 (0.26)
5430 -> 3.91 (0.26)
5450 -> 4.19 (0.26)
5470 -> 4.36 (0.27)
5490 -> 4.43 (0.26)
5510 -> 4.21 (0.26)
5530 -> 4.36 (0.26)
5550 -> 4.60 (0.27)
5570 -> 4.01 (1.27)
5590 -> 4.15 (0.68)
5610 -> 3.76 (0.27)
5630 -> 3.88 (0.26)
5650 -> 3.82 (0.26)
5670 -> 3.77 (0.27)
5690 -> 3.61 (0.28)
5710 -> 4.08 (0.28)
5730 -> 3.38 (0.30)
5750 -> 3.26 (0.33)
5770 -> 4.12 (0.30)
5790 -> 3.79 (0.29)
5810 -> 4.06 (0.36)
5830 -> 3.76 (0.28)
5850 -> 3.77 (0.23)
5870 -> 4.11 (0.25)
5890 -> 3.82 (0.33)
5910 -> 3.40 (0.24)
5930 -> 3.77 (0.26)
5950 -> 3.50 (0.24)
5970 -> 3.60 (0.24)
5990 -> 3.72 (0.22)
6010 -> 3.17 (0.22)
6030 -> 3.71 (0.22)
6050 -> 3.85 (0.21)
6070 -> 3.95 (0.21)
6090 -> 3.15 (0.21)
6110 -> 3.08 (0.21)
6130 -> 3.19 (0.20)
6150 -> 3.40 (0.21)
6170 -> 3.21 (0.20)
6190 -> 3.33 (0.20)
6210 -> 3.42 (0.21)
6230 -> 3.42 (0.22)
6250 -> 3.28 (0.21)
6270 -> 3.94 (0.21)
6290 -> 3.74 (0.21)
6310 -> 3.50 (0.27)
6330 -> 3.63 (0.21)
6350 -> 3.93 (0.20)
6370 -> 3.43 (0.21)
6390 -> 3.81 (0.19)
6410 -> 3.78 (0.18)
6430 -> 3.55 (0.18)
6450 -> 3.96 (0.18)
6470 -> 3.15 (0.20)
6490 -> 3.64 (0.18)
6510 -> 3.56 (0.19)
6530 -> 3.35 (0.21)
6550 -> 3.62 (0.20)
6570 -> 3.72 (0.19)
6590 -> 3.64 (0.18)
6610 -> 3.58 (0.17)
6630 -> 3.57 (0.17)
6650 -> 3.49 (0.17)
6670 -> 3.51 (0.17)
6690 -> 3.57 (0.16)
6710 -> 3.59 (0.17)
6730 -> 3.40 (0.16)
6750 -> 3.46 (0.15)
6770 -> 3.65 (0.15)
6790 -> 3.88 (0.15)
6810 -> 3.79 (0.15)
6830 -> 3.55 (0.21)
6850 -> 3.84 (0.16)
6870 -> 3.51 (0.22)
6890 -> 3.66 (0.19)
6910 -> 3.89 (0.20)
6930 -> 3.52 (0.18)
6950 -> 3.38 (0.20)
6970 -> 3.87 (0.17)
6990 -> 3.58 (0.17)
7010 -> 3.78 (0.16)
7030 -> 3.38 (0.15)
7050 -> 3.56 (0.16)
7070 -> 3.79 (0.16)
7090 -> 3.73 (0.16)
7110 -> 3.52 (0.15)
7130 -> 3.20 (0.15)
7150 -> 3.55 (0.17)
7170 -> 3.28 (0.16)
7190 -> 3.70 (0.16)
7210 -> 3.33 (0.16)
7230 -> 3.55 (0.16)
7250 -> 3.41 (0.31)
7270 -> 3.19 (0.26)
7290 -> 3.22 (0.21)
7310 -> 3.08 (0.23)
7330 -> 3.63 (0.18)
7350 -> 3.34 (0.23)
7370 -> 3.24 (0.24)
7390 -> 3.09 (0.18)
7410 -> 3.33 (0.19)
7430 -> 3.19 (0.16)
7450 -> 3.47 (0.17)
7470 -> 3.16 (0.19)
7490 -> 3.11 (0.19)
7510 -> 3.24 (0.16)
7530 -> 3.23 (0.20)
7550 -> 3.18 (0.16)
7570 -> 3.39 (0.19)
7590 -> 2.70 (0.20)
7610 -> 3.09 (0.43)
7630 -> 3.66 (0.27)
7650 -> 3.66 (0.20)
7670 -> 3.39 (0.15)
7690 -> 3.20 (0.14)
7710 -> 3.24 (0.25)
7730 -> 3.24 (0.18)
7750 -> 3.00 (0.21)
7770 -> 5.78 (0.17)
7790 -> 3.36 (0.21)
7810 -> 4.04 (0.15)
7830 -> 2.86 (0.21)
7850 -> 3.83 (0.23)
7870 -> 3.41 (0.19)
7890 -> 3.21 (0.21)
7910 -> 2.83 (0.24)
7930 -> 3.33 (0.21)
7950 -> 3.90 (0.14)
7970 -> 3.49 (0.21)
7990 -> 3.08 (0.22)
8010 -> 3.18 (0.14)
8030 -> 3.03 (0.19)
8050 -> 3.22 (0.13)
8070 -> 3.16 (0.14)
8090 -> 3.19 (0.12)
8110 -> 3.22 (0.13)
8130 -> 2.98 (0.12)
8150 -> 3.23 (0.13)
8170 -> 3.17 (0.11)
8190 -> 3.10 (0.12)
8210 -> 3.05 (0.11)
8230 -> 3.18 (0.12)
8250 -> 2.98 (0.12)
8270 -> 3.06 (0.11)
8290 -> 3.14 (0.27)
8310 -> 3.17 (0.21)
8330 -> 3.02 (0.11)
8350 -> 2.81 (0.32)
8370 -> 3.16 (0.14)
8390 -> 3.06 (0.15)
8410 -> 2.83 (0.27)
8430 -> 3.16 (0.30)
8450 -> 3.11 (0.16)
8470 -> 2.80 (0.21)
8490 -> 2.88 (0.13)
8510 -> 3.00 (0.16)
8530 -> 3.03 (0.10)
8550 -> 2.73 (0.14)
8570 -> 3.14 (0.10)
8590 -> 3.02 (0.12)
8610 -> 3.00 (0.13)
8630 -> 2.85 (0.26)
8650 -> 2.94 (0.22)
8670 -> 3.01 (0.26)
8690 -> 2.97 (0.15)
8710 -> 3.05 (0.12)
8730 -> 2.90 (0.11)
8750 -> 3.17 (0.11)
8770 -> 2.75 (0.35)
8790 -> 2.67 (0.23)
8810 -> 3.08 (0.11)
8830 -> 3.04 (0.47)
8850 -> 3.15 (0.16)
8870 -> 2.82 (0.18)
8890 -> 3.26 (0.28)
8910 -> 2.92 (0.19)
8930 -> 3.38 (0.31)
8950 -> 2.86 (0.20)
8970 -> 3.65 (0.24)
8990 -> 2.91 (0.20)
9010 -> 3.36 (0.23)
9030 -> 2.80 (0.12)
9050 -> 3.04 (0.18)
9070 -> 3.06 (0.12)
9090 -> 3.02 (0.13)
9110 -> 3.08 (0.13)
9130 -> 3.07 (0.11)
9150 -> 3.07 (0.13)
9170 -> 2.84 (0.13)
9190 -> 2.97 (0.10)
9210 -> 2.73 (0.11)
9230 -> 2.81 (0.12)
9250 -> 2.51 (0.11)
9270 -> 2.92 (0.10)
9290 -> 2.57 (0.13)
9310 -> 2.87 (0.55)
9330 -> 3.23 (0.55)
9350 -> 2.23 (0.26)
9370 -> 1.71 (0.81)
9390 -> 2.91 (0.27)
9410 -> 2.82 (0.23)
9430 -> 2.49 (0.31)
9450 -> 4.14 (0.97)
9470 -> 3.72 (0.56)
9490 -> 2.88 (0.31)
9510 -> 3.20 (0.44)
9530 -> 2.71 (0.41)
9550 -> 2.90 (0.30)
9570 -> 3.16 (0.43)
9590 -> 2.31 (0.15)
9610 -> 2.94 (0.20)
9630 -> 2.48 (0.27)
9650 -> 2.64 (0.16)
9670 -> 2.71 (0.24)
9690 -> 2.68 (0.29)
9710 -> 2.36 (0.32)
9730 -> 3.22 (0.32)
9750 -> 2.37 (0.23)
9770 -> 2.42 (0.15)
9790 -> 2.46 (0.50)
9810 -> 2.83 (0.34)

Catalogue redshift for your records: 0.185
